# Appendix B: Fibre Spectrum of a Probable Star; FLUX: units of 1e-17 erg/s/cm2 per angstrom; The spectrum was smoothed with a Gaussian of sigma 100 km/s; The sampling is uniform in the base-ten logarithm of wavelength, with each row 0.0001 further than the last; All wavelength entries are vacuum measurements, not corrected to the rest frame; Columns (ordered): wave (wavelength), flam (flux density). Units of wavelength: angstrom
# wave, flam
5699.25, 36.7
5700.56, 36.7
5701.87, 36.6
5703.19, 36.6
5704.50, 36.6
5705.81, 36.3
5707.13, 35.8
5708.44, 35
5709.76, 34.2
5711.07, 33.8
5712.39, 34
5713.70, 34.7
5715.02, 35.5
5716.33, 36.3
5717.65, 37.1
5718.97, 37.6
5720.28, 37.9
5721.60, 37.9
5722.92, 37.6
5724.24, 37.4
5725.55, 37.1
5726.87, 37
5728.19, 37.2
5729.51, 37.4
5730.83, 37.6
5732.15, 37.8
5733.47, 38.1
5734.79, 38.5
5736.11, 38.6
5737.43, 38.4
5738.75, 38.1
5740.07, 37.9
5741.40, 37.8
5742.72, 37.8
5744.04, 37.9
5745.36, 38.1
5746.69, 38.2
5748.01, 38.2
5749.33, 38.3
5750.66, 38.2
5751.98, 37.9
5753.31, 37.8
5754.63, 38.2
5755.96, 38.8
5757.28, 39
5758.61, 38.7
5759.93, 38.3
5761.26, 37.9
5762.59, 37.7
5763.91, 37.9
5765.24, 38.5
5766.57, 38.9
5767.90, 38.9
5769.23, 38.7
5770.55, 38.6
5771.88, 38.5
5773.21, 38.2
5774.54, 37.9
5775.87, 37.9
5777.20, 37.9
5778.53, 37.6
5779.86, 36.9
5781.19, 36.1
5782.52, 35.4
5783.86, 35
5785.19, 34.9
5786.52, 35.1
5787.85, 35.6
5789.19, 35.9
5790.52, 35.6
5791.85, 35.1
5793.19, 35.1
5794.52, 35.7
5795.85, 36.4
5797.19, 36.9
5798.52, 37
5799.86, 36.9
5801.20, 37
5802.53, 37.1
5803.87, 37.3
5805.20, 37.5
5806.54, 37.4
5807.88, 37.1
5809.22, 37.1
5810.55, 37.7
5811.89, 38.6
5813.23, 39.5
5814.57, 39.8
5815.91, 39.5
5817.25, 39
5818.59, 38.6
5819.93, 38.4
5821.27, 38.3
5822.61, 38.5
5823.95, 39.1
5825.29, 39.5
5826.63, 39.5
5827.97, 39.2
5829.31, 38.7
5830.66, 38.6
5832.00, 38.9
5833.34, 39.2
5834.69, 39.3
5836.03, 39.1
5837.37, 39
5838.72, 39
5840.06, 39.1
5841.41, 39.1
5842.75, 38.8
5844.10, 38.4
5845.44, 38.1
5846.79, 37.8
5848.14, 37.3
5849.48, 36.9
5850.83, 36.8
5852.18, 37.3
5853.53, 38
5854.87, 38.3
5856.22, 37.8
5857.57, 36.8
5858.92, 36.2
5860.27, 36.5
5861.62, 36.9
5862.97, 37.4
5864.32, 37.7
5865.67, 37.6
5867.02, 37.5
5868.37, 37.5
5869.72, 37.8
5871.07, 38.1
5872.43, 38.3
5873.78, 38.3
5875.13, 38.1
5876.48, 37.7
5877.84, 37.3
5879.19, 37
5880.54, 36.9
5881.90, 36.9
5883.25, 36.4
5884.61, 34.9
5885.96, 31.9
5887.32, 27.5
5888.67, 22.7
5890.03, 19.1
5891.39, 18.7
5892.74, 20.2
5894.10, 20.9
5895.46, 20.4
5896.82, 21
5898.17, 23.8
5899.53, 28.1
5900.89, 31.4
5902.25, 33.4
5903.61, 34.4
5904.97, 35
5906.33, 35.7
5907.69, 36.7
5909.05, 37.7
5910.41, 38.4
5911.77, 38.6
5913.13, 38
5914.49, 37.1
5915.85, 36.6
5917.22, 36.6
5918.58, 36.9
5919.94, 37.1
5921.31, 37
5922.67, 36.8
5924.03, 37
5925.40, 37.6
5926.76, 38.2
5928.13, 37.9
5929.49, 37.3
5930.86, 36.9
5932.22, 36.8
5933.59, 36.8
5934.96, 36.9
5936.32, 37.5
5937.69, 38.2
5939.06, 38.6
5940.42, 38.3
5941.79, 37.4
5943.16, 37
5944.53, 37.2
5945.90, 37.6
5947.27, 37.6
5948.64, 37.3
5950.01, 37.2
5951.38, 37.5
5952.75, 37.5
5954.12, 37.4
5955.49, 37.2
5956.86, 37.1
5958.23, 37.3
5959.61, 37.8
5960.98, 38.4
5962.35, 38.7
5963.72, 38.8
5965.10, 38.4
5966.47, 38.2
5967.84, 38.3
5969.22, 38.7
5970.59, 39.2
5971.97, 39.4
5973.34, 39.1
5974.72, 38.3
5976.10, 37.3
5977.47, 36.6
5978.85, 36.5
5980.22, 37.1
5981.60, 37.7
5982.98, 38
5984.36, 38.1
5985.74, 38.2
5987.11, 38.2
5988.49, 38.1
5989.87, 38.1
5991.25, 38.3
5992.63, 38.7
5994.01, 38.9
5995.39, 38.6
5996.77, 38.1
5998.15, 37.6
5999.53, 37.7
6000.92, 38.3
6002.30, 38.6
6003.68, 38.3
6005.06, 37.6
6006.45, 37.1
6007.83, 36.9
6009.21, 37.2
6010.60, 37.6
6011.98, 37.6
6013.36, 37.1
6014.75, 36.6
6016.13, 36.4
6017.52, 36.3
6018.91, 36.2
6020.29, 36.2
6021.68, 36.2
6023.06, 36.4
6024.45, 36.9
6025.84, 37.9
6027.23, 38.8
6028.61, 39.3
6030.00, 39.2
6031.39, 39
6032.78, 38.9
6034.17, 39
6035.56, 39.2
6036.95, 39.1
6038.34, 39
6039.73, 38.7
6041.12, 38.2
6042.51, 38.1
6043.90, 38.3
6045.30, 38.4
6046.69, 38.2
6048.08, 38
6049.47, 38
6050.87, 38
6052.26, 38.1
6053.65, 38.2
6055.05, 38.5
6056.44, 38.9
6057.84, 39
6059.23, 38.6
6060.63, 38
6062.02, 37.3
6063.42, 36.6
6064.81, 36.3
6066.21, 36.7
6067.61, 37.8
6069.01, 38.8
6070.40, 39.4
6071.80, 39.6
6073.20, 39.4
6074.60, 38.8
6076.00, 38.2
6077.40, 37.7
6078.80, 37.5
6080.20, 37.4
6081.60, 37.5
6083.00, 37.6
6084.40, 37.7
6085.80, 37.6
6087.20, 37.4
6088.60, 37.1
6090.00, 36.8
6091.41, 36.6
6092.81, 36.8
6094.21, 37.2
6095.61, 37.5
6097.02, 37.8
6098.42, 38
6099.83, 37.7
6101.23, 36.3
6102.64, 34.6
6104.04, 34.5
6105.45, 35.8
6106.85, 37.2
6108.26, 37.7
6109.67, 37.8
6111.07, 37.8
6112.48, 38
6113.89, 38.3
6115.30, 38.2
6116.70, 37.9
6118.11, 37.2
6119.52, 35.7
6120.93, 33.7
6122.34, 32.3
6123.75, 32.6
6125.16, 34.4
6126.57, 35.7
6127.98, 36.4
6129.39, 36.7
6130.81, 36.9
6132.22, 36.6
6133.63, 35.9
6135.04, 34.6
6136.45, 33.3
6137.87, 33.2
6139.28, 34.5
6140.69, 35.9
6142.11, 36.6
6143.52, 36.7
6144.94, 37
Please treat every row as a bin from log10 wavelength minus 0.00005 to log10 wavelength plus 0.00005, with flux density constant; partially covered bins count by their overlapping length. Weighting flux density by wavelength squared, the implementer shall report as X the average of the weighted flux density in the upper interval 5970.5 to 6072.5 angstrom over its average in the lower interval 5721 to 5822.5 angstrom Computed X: 1.10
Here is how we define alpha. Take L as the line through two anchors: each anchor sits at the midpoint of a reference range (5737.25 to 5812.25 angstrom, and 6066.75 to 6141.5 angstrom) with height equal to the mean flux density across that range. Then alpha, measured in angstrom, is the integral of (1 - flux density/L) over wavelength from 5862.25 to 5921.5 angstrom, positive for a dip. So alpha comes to 6.03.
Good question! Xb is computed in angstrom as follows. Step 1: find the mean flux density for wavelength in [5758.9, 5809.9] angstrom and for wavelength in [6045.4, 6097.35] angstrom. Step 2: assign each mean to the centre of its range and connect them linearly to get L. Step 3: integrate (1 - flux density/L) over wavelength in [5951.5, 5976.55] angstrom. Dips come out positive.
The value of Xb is -0.4 angstrom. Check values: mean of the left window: 37.1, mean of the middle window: 38.2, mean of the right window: 37.9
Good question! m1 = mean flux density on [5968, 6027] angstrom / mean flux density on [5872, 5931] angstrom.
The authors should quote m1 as 1.13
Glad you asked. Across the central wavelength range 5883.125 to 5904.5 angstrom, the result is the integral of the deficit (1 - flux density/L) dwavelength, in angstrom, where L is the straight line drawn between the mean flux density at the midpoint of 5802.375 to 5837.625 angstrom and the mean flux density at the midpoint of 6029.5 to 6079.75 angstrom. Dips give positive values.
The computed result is 6.73 angstrom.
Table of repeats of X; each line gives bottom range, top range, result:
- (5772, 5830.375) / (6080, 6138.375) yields 1.08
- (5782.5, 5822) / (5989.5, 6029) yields 1.09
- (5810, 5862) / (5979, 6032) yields 1.04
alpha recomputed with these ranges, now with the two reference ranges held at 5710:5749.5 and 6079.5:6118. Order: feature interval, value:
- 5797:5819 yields -0.4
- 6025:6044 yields -0.8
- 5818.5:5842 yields -1.1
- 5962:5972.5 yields -0.4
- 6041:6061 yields -0.6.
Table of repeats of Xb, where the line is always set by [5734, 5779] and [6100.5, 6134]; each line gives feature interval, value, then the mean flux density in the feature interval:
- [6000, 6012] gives -0.3 angstrom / 37.7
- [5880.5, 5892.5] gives 2.8 angstrom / 28.7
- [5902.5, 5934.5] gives 0.3 angstrom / 37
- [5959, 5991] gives -1.0 angstrom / 38.1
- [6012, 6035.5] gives -0.6 angstrom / 37.6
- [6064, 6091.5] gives -1.1 angstrom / 37.8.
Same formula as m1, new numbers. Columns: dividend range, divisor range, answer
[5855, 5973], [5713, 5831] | 0.94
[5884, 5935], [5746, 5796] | 0.87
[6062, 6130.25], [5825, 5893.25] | 1.02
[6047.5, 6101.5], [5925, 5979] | 1.00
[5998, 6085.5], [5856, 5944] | 1.09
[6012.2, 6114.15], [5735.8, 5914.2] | 1.04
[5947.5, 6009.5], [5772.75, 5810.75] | 1.04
